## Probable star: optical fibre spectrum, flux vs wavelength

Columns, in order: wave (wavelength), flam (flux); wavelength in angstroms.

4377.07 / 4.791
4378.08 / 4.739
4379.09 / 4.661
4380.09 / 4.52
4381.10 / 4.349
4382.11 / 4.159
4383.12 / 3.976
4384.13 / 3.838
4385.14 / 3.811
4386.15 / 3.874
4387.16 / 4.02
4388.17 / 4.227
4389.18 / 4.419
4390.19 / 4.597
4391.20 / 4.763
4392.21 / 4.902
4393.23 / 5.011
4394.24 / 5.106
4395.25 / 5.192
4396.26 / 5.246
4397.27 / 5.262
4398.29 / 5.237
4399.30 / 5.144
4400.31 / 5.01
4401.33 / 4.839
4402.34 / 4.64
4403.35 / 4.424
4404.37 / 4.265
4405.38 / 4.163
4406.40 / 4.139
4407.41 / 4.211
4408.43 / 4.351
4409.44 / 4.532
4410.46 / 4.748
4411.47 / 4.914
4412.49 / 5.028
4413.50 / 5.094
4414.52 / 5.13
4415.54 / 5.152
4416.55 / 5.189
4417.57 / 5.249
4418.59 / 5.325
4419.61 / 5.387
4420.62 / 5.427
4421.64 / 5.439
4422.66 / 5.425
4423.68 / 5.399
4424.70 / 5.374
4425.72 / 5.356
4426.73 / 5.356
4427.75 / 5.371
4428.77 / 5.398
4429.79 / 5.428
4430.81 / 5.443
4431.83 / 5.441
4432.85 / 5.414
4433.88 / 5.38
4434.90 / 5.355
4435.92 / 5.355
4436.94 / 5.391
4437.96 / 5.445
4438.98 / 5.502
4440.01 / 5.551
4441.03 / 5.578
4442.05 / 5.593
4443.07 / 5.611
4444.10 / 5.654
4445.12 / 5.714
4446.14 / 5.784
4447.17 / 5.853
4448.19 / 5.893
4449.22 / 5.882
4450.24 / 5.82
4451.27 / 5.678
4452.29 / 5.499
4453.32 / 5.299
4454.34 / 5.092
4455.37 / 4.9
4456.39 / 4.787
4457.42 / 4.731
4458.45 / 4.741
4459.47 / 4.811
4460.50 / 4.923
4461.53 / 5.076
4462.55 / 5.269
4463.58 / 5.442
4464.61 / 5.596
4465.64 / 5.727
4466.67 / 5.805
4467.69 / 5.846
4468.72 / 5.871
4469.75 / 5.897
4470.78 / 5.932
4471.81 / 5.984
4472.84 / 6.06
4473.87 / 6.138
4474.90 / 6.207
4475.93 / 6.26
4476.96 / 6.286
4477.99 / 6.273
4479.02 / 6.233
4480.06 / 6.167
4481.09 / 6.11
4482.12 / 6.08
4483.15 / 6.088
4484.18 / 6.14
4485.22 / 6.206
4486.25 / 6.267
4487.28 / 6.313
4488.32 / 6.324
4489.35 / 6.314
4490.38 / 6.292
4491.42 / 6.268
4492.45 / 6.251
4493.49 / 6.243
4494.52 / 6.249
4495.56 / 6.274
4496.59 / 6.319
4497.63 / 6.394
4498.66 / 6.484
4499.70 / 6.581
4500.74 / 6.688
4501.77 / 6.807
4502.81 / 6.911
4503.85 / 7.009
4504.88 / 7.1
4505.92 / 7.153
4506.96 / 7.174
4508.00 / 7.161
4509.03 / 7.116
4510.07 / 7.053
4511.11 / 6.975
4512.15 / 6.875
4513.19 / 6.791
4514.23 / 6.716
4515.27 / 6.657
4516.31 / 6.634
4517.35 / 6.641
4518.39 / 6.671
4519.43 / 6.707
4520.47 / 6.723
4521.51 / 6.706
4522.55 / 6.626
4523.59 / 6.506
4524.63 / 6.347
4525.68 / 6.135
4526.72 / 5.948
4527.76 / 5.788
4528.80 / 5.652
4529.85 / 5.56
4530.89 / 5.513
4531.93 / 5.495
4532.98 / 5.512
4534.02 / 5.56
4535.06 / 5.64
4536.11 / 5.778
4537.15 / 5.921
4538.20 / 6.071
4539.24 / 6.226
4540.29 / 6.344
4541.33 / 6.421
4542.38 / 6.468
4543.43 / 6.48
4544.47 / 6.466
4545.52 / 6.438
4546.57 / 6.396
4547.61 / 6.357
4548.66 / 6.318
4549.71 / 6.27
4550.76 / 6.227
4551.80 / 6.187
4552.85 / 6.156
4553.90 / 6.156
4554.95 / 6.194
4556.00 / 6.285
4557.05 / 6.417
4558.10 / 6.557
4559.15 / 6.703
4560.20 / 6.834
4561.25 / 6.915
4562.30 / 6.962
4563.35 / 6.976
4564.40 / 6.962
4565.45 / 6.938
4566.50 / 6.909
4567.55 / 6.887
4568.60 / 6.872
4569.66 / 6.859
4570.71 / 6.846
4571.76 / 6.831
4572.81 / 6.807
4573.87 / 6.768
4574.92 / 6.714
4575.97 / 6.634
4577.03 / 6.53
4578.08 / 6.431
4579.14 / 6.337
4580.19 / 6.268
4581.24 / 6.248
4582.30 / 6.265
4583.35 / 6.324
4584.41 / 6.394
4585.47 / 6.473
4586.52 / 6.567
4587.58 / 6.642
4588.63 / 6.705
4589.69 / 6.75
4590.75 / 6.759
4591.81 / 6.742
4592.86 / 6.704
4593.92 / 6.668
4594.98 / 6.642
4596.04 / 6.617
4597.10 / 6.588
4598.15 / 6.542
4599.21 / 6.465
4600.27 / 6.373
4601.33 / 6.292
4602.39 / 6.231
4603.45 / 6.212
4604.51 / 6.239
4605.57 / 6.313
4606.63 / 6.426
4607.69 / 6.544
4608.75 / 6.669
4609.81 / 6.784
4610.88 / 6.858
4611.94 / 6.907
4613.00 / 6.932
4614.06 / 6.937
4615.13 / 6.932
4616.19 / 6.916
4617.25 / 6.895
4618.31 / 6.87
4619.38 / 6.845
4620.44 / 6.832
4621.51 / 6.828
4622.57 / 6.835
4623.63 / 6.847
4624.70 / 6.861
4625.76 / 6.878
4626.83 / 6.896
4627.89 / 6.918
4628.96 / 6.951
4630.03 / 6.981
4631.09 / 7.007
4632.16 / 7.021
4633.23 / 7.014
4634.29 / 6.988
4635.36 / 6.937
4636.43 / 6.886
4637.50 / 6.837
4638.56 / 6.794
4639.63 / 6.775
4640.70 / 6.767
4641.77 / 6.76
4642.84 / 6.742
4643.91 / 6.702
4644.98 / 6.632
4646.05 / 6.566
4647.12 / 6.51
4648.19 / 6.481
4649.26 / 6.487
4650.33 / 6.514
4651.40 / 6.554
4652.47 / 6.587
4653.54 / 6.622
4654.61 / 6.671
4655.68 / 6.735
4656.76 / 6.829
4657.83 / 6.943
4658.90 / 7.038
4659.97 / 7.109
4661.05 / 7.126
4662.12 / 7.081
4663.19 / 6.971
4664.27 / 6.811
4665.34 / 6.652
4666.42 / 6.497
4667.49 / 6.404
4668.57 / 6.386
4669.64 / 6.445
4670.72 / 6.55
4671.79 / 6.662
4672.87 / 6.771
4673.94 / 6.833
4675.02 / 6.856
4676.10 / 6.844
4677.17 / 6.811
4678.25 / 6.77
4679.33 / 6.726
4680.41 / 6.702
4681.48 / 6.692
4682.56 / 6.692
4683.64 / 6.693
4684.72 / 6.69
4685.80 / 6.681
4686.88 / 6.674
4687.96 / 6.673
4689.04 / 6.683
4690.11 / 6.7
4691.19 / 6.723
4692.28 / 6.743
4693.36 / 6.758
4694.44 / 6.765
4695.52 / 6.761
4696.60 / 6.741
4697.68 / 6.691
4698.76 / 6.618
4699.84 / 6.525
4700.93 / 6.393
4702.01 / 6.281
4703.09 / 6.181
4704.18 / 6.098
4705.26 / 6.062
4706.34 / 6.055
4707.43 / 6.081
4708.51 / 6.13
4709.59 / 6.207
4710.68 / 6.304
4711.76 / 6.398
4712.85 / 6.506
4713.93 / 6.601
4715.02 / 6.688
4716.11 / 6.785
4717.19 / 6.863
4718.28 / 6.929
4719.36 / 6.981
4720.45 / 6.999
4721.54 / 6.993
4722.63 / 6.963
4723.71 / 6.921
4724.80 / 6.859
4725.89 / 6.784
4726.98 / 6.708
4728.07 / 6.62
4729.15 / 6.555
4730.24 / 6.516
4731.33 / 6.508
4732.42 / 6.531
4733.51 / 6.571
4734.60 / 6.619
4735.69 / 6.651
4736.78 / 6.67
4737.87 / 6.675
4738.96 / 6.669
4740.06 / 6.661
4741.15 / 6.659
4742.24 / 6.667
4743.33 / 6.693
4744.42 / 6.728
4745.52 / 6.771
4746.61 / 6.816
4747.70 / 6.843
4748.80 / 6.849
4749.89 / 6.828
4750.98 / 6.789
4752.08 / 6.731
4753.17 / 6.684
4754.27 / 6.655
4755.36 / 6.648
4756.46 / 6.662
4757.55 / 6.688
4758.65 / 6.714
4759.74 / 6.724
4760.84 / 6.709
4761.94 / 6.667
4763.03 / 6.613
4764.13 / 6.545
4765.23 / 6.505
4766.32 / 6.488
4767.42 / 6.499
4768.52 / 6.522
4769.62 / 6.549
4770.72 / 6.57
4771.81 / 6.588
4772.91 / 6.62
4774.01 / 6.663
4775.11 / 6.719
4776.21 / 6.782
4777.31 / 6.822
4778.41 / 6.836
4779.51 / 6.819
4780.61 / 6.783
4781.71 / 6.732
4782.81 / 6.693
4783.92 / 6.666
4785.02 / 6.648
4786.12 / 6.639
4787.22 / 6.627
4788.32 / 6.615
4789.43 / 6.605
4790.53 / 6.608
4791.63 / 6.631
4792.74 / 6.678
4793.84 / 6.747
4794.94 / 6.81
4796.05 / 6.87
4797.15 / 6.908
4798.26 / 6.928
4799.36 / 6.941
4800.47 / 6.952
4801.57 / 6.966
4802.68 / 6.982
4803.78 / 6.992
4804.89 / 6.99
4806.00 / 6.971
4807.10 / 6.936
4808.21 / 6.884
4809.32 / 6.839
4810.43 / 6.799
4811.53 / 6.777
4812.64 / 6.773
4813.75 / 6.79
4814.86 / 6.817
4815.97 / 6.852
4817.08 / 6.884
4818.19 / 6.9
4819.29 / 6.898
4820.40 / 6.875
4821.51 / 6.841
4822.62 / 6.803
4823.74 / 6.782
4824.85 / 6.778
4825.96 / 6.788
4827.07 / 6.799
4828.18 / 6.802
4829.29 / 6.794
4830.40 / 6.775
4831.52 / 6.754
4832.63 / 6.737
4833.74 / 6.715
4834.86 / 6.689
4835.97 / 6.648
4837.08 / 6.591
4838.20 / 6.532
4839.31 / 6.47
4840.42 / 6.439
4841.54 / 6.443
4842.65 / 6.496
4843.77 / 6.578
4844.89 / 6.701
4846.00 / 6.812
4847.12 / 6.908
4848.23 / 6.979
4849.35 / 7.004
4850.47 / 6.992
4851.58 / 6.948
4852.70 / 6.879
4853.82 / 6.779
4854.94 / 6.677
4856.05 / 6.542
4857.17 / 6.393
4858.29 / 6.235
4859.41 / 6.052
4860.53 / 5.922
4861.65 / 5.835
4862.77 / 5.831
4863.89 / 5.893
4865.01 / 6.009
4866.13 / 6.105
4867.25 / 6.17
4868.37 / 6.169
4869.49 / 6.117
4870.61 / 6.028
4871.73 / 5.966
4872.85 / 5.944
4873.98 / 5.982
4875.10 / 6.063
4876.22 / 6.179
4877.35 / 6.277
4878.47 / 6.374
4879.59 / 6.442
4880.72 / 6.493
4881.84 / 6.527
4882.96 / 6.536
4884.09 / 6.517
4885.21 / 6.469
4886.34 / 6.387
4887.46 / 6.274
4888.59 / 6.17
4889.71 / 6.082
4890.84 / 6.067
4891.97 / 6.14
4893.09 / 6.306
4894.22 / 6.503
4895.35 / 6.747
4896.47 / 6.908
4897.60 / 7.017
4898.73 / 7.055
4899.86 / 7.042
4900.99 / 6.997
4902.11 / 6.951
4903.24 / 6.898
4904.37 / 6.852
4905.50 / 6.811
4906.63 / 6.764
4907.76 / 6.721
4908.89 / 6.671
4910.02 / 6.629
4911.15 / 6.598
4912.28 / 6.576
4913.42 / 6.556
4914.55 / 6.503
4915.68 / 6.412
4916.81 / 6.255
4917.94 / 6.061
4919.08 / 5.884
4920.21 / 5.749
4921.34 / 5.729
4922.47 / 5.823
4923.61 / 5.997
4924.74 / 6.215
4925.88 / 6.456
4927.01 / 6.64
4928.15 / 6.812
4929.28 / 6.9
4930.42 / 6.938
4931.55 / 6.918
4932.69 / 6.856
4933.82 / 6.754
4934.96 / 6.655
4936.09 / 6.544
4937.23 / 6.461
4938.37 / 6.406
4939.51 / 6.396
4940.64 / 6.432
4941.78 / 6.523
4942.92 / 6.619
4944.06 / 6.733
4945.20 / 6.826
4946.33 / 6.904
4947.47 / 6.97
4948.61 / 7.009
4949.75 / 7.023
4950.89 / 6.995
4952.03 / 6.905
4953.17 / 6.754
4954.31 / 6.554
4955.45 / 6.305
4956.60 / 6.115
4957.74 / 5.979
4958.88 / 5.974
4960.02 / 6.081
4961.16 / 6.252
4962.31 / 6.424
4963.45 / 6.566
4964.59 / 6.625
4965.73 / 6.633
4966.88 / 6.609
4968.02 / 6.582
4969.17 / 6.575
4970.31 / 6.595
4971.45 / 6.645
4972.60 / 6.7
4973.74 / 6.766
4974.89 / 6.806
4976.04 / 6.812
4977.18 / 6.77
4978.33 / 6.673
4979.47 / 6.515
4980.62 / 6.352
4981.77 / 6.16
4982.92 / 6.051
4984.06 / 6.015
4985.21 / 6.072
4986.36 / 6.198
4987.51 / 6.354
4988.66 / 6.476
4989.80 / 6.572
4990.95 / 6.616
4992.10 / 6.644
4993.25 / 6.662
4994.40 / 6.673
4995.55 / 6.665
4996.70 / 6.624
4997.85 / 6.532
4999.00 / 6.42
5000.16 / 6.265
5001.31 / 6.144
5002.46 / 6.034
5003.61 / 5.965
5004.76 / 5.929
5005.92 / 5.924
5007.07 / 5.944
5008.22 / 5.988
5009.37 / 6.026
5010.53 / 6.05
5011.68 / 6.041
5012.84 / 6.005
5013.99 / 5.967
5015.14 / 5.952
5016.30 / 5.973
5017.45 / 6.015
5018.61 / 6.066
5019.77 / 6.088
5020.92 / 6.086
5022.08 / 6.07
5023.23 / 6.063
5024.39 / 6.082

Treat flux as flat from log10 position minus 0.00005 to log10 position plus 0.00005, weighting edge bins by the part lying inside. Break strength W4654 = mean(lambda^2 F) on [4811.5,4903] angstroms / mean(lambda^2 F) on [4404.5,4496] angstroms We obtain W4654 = 1.40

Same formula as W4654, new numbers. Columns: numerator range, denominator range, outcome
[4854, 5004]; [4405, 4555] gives 1.32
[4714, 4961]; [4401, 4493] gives 1.42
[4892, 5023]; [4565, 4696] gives 1.10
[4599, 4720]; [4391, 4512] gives 1.29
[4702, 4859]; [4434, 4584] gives 1.21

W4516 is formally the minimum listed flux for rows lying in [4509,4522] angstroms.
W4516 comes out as 6.634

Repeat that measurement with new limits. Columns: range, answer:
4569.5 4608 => 6.212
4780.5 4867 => 5.831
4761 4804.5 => 6.488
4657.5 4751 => 6.055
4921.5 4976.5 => 5.823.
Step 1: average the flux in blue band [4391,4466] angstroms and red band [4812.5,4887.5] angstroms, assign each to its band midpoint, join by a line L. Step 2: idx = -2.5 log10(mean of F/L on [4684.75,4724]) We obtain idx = -0.09 mag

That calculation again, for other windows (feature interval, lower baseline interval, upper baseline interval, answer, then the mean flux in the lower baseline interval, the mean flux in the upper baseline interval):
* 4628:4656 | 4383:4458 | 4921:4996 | -0.19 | 5.09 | 6.54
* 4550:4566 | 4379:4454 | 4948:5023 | -0.21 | 5.06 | 6.37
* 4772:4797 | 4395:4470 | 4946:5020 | -0.13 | 5.25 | 6.39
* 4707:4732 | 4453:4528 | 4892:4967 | -0.04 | 6.2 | 6.57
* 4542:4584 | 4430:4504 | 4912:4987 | -0.10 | 5.84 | 6.49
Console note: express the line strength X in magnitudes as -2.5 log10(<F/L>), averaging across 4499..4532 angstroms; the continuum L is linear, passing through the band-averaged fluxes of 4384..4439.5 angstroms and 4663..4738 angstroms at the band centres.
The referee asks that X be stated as -0.18 mag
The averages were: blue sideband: 4.97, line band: 6.59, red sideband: 6.62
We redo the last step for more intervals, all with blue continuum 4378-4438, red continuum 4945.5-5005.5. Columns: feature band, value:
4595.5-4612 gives -0.19 mag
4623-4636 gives -0.25 mag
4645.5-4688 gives -0.19 mag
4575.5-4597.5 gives -0.21 mag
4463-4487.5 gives -0.18 mag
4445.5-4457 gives -0.10 mag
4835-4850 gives -0.09 mag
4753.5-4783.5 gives -0.13 mag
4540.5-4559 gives -0.20 mag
